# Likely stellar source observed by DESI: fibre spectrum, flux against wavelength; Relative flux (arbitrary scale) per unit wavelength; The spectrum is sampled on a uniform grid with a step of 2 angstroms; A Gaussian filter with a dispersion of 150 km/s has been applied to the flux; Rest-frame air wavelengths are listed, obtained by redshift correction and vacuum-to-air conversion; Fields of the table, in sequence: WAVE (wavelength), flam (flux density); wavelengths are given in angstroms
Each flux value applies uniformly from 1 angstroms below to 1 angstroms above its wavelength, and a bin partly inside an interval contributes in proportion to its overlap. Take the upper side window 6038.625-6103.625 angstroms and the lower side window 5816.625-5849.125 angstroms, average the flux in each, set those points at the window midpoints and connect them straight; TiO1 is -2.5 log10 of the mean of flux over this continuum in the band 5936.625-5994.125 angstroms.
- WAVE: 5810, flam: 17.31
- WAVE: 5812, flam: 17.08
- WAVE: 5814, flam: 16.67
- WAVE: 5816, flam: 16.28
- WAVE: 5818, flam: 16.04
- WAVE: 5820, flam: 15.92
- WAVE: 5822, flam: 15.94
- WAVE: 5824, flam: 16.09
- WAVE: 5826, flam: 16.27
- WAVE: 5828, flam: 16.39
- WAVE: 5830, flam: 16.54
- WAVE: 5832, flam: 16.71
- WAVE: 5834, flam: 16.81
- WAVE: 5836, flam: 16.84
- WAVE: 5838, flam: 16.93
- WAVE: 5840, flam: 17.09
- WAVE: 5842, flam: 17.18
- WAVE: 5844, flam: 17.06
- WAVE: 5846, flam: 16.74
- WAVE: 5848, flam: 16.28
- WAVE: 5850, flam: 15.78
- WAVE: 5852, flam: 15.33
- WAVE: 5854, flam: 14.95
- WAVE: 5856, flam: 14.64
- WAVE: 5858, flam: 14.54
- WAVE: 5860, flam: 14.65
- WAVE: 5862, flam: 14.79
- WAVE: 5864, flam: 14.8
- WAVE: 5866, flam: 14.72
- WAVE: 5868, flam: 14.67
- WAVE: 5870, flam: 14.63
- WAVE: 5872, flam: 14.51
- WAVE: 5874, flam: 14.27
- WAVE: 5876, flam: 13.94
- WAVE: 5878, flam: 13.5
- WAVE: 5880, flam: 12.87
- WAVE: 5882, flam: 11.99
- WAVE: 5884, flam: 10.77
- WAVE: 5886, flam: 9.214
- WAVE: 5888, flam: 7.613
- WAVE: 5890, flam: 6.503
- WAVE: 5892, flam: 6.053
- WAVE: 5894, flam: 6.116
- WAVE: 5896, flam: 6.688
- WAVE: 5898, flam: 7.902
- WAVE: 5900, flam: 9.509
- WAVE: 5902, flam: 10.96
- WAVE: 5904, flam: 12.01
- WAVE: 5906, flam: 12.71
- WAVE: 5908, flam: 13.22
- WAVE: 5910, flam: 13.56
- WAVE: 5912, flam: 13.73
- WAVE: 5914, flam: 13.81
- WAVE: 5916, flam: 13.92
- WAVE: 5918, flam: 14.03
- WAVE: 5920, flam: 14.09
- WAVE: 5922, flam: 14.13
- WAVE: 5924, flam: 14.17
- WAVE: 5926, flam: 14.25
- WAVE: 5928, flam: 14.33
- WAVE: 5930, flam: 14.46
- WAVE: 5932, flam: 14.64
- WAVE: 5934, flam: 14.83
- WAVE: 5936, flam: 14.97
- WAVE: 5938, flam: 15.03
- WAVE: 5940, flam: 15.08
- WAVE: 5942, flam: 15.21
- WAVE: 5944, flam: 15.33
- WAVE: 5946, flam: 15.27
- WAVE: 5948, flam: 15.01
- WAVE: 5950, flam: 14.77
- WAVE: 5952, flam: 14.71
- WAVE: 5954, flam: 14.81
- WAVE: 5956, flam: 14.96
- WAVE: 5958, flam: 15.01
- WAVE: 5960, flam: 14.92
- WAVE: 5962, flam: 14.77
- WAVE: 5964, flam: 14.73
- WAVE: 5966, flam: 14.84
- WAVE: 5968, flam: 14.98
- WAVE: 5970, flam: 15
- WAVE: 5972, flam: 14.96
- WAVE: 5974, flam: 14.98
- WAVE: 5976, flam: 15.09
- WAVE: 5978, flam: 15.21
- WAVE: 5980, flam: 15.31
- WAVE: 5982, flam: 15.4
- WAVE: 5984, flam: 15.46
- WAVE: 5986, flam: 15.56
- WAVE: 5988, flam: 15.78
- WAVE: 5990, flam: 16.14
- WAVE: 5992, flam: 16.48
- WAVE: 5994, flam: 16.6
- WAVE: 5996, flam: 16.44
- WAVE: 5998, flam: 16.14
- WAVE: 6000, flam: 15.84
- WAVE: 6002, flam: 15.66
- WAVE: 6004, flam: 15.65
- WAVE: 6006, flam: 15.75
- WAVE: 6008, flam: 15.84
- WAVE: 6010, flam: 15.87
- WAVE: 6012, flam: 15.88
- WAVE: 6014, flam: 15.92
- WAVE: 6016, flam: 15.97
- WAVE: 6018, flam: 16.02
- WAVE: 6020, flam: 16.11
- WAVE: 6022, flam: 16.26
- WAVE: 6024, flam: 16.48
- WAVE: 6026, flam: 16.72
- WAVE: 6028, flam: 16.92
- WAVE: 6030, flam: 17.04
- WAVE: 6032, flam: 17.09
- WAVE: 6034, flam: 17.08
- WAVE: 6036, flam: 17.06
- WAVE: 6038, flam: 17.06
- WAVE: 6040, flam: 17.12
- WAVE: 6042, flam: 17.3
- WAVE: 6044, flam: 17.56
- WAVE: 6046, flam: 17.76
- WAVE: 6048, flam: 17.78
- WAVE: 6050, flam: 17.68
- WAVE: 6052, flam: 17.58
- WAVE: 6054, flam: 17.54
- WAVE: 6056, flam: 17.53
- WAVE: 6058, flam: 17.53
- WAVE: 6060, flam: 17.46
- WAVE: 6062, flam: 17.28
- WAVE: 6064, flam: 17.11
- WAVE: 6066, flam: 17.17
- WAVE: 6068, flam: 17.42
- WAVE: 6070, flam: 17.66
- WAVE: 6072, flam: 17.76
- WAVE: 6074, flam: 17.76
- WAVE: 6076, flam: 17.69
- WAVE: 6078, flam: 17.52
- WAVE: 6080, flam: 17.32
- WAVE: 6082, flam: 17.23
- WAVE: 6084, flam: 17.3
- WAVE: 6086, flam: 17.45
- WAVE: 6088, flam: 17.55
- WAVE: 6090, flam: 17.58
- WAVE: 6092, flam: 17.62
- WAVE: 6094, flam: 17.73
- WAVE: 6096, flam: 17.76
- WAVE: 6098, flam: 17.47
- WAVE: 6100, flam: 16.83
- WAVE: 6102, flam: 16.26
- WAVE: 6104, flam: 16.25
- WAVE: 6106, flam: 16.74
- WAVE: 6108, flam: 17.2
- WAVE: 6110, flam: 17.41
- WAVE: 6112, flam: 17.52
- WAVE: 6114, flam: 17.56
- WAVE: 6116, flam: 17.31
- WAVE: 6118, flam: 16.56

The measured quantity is 0.12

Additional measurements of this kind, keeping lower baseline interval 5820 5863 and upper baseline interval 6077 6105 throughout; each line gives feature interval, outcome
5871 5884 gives 0.217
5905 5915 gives 0.219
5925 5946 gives 0.117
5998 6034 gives 0.047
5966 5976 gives 0.118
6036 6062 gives -0.025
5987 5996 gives 0.034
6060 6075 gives -0.018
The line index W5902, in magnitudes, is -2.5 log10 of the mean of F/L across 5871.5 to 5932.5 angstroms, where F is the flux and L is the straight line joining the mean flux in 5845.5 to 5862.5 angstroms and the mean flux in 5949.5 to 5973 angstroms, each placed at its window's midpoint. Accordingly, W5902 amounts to 0.26 mag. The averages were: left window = 15.3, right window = 14.9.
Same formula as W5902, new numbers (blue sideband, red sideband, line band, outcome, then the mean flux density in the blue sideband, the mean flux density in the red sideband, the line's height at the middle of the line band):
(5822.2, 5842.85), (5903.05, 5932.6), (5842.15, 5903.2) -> 0.22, 16.7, 13.8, 15.3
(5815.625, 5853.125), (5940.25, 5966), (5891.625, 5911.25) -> 0.48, 16.4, 15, 15.6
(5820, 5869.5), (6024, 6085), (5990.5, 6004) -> 0.05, 15.9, 17.4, 17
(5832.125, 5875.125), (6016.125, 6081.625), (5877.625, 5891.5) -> 0.49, 15.6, 17.2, 15.9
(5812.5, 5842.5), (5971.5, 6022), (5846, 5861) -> 0.08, 16.5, 15.8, 16.4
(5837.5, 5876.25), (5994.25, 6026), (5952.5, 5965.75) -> 0.07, 15.4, 16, 15.8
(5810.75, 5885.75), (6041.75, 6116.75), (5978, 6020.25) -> 0.05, 15.4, 17.4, 16.7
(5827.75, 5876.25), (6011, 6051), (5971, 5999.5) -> 0.06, 15.6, 16.8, 16.5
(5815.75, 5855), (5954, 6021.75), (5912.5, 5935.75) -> 0.12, 16.4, 15.6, 15.9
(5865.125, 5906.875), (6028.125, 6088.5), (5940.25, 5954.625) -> -0.13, 11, 17.4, 13.3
